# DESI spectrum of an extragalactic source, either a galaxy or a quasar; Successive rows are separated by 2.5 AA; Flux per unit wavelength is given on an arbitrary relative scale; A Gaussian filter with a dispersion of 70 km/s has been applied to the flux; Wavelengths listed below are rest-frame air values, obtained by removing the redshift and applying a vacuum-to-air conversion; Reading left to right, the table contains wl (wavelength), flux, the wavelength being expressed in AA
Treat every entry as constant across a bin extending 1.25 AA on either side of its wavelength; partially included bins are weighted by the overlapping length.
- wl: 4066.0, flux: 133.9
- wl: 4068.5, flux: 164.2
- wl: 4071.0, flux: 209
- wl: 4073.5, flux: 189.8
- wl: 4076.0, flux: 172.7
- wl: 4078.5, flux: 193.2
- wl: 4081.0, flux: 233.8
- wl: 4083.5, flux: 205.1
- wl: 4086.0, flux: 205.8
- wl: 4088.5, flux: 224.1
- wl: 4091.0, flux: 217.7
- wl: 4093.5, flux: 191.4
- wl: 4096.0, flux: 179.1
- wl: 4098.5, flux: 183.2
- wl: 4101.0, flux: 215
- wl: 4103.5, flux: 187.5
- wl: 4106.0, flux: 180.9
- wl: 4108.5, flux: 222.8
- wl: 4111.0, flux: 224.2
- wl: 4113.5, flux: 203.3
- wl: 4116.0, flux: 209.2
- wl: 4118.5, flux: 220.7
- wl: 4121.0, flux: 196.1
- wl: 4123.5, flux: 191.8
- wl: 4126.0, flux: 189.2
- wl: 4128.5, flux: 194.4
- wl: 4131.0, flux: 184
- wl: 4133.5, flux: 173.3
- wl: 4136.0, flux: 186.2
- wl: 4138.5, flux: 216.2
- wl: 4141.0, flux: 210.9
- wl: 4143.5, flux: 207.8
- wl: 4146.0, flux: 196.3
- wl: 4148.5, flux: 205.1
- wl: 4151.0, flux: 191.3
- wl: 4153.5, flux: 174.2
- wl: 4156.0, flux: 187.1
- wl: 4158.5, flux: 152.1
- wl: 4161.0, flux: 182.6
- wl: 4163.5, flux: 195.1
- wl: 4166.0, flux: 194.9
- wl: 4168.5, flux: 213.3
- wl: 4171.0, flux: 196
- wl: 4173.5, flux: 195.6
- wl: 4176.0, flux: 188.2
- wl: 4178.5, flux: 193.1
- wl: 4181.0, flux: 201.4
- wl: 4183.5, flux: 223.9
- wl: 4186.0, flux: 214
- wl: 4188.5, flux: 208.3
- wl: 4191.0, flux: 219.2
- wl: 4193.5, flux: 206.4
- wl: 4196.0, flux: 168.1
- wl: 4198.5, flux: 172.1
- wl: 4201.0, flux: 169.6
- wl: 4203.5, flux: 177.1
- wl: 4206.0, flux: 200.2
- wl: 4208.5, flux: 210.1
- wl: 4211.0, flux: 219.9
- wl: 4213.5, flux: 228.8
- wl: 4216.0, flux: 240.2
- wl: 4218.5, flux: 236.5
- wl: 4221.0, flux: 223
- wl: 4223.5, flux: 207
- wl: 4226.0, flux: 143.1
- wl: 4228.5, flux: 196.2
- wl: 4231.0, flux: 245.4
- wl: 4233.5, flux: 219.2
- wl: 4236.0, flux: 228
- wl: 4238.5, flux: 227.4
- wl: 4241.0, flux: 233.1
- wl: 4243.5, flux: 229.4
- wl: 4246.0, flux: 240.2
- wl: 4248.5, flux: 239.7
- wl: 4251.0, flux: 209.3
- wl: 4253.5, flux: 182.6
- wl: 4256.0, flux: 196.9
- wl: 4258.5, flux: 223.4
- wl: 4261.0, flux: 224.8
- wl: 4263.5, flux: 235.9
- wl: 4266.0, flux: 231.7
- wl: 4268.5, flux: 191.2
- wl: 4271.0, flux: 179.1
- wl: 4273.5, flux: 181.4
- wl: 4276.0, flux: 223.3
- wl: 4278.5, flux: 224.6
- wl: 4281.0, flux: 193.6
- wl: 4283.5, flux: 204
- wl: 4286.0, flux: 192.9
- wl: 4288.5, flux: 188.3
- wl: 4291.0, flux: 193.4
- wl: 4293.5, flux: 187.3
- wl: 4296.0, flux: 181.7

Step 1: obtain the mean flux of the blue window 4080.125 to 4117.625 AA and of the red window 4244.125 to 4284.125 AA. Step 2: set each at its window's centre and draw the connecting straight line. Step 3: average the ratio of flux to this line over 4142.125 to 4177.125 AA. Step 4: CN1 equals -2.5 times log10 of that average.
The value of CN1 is 0.09 mag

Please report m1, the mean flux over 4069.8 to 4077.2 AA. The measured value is 190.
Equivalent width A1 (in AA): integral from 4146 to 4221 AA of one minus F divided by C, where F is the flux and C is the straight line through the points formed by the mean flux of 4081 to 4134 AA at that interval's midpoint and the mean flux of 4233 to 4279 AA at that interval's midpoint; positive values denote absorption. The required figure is 3.6 AA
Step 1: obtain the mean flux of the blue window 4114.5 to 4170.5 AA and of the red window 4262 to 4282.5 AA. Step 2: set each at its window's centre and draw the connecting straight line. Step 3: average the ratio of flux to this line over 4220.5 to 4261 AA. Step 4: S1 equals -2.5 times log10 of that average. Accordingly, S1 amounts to -0.06 mag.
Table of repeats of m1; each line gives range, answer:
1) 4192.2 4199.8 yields 182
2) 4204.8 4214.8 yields 215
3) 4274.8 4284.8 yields 211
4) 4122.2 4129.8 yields 192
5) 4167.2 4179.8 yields 197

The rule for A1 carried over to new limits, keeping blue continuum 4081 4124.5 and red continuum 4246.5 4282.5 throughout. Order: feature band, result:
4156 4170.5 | 1.3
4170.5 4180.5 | 0.6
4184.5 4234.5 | 0.7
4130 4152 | 0.9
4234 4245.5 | -1.1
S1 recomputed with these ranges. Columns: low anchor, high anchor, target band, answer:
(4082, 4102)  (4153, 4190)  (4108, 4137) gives 0.00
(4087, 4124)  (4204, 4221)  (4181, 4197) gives 0.05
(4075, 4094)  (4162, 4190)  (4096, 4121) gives 0.01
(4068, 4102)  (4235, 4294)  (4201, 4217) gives -0.01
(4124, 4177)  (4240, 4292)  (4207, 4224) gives -0.11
